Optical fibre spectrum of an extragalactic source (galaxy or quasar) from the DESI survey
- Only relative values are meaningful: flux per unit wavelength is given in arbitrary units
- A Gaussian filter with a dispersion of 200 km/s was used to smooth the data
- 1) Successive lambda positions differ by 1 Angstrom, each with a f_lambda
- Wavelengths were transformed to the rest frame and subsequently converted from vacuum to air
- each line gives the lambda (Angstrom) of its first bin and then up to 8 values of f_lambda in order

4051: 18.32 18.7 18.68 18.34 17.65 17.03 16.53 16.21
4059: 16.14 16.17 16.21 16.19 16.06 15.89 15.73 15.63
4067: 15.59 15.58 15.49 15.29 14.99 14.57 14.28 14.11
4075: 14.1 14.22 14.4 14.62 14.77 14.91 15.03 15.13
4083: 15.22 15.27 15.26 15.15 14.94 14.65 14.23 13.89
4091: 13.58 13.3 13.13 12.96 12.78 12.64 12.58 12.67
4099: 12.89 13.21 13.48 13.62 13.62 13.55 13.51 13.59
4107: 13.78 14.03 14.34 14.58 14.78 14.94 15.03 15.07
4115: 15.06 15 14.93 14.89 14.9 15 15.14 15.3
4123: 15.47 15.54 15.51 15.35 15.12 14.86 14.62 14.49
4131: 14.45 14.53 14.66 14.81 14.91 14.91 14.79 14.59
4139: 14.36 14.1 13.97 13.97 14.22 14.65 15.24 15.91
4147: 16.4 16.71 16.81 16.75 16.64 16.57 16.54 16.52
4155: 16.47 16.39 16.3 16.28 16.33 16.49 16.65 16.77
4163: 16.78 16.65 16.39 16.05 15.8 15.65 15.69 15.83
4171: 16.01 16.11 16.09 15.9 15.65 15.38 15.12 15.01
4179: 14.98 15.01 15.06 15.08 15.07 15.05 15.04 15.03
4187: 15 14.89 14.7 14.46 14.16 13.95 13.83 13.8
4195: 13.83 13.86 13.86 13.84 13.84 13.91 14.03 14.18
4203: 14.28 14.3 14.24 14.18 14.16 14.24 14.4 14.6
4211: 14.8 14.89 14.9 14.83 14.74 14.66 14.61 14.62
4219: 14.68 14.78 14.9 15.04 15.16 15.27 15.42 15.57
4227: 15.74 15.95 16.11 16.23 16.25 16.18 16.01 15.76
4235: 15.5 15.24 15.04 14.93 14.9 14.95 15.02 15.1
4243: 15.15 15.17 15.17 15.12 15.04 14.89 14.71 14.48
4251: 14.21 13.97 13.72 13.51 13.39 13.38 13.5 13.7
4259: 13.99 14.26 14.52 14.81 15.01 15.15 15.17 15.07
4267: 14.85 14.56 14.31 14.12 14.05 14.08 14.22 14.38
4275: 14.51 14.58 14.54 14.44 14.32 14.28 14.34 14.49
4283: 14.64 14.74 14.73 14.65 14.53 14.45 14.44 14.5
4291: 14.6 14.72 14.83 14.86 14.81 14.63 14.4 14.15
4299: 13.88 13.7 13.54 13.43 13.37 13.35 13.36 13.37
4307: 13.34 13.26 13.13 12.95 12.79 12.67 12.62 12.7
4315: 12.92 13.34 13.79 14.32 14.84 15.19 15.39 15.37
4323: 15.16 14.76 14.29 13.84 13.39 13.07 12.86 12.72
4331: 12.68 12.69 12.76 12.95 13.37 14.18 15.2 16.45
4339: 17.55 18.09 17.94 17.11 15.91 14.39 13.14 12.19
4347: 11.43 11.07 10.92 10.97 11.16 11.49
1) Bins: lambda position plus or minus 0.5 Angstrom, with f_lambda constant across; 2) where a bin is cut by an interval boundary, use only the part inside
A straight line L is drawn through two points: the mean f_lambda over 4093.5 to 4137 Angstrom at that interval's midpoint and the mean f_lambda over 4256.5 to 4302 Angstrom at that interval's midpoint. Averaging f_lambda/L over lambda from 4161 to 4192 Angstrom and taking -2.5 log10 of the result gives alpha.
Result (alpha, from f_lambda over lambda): -0.079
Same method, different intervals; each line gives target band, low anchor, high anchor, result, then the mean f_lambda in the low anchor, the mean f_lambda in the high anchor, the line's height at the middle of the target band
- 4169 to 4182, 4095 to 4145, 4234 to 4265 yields -0.07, 14.4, 14.6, 14.5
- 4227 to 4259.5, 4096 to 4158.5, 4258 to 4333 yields -0.04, 14.9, 14.1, 14.3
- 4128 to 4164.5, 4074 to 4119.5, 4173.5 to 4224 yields -0.09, 14.2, 14.6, 14.4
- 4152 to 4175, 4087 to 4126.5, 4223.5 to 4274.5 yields -0.13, 14.2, 14.8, 14.4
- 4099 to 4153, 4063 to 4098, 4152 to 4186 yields 0.03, 14.5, 15.9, 15.2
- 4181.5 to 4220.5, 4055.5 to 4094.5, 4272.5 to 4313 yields 0.00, 15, 14.1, 14.5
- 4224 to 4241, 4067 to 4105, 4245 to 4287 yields -0.09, 14.2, 14.4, 14.4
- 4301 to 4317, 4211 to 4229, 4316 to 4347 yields 0.11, 15.1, 14.5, 14.6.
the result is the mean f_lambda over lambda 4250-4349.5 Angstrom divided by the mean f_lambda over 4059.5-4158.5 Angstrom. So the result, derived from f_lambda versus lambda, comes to 0.95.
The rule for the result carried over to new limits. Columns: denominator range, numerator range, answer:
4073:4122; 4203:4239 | 1.06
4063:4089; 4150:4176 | 1.08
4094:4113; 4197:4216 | 1.05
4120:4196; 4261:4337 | 0.92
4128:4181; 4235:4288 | 0.93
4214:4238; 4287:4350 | 0.91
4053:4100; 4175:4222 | 0.97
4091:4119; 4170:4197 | 1.08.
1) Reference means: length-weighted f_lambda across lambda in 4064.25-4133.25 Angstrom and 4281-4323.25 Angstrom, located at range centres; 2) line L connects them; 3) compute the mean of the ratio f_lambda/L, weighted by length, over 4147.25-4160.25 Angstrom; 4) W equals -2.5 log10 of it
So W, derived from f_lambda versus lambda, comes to -0.15 mag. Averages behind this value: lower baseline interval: 14.5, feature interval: 16.5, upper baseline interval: 14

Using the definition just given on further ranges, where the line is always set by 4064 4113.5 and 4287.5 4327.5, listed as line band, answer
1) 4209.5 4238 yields -0.09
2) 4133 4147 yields -0.04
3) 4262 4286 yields -0.04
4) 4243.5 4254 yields -0.04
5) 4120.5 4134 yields -0.06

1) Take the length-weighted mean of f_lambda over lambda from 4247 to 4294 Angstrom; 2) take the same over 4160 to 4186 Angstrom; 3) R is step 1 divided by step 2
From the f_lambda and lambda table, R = 0.92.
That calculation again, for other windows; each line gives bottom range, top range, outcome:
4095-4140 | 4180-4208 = 1.00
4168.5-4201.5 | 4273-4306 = 0.97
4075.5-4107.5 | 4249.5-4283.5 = 1.03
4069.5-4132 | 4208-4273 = 1.03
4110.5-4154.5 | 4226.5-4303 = 0.97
